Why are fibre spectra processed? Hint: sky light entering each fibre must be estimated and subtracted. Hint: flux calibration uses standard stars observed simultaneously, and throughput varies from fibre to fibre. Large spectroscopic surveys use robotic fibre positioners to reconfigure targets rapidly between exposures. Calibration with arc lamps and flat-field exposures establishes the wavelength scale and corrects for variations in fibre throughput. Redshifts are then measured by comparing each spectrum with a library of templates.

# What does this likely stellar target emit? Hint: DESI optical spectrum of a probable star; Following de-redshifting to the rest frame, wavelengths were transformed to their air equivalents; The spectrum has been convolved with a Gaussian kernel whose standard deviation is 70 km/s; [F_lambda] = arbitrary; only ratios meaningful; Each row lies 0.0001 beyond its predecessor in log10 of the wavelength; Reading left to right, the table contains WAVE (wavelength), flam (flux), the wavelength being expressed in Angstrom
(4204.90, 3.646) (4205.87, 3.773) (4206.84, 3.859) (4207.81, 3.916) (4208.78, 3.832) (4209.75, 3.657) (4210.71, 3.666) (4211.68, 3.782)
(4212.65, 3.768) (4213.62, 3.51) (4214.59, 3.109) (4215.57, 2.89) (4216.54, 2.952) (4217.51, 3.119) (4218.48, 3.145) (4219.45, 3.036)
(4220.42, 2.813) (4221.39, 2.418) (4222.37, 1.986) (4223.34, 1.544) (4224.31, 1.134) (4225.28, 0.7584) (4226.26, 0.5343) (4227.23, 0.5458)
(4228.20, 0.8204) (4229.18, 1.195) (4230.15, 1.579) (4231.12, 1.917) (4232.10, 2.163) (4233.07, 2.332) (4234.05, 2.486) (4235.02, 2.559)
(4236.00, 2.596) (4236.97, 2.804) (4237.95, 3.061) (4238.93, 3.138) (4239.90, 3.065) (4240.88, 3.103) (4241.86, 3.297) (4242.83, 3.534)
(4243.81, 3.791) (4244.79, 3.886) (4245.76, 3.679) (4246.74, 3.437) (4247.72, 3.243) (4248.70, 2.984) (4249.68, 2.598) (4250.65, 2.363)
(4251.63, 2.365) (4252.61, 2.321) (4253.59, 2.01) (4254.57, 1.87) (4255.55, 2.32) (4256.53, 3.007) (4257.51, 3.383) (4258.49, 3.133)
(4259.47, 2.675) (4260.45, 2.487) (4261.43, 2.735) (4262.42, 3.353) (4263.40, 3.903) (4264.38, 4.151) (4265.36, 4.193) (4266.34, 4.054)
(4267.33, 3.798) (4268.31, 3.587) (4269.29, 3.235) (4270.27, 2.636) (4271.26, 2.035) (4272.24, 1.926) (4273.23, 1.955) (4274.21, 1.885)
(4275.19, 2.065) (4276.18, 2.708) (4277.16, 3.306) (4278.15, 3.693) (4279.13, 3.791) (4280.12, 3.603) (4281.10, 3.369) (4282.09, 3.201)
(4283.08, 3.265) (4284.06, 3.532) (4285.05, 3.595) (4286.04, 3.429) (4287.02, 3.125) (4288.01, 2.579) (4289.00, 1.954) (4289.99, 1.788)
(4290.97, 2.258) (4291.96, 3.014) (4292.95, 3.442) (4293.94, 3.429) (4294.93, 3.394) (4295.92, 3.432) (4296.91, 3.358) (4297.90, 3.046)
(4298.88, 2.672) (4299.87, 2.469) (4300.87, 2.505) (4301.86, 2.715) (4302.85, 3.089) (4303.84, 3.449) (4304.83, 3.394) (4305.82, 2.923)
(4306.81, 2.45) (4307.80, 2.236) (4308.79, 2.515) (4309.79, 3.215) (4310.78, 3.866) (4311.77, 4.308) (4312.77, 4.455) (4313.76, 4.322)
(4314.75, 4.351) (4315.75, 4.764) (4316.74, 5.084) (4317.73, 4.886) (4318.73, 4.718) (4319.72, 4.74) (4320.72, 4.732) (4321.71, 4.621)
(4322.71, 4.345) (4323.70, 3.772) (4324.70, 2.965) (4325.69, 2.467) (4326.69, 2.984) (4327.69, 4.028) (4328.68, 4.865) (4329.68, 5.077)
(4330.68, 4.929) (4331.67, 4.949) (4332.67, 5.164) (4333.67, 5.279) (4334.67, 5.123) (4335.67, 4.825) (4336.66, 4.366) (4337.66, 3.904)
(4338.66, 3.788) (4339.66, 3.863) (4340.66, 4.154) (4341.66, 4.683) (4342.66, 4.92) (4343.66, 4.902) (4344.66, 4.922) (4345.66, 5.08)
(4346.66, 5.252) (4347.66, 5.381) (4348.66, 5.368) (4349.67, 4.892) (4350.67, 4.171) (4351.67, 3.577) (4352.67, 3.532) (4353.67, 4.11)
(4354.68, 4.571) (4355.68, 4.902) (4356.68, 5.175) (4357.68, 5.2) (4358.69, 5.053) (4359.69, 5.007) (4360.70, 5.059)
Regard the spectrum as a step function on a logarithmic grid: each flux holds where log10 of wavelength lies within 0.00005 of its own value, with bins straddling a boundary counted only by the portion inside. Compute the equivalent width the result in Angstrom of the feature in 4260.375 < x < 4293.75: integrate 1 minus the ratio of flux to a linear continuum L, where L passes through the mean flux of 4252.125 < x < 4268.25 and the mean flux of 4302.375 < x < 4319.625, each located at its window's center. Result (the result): 2.6 Angstrom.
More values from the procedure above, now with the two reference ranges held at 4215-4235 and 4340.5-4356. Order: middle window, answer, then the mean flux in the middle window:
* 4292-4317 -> 2.3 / 3.37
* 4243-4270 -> -4.7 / 3.13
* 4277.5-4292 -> 0.8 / 3.08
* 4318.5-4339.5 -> -0.6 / 4.35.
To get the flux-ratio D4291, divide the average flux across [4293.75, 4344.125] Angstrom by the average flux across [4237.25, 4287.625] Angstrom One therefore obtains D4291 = 1.28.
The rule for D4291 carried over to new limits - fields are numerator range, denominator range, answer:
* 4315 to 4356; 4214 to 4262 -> 1.78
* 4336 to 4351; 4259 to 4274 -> 1.50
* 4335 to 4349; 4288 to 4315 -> 1.51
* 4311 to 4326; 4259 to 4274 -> 1.40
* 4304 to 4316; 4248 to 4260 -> 1.36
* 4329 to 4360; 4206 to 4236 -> 1.87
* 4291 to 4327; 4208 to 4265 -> 1.30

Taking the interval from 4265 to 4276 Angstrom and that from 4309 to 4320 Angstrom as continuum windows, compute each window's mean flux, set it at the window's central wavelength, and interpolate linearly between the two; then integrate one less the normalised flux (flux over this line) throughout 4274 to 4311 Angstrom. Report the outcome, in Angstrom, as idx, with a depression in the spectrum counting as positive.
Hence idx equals 5.8 Angstrom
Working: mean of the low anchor 2.83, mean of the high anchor 4.37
